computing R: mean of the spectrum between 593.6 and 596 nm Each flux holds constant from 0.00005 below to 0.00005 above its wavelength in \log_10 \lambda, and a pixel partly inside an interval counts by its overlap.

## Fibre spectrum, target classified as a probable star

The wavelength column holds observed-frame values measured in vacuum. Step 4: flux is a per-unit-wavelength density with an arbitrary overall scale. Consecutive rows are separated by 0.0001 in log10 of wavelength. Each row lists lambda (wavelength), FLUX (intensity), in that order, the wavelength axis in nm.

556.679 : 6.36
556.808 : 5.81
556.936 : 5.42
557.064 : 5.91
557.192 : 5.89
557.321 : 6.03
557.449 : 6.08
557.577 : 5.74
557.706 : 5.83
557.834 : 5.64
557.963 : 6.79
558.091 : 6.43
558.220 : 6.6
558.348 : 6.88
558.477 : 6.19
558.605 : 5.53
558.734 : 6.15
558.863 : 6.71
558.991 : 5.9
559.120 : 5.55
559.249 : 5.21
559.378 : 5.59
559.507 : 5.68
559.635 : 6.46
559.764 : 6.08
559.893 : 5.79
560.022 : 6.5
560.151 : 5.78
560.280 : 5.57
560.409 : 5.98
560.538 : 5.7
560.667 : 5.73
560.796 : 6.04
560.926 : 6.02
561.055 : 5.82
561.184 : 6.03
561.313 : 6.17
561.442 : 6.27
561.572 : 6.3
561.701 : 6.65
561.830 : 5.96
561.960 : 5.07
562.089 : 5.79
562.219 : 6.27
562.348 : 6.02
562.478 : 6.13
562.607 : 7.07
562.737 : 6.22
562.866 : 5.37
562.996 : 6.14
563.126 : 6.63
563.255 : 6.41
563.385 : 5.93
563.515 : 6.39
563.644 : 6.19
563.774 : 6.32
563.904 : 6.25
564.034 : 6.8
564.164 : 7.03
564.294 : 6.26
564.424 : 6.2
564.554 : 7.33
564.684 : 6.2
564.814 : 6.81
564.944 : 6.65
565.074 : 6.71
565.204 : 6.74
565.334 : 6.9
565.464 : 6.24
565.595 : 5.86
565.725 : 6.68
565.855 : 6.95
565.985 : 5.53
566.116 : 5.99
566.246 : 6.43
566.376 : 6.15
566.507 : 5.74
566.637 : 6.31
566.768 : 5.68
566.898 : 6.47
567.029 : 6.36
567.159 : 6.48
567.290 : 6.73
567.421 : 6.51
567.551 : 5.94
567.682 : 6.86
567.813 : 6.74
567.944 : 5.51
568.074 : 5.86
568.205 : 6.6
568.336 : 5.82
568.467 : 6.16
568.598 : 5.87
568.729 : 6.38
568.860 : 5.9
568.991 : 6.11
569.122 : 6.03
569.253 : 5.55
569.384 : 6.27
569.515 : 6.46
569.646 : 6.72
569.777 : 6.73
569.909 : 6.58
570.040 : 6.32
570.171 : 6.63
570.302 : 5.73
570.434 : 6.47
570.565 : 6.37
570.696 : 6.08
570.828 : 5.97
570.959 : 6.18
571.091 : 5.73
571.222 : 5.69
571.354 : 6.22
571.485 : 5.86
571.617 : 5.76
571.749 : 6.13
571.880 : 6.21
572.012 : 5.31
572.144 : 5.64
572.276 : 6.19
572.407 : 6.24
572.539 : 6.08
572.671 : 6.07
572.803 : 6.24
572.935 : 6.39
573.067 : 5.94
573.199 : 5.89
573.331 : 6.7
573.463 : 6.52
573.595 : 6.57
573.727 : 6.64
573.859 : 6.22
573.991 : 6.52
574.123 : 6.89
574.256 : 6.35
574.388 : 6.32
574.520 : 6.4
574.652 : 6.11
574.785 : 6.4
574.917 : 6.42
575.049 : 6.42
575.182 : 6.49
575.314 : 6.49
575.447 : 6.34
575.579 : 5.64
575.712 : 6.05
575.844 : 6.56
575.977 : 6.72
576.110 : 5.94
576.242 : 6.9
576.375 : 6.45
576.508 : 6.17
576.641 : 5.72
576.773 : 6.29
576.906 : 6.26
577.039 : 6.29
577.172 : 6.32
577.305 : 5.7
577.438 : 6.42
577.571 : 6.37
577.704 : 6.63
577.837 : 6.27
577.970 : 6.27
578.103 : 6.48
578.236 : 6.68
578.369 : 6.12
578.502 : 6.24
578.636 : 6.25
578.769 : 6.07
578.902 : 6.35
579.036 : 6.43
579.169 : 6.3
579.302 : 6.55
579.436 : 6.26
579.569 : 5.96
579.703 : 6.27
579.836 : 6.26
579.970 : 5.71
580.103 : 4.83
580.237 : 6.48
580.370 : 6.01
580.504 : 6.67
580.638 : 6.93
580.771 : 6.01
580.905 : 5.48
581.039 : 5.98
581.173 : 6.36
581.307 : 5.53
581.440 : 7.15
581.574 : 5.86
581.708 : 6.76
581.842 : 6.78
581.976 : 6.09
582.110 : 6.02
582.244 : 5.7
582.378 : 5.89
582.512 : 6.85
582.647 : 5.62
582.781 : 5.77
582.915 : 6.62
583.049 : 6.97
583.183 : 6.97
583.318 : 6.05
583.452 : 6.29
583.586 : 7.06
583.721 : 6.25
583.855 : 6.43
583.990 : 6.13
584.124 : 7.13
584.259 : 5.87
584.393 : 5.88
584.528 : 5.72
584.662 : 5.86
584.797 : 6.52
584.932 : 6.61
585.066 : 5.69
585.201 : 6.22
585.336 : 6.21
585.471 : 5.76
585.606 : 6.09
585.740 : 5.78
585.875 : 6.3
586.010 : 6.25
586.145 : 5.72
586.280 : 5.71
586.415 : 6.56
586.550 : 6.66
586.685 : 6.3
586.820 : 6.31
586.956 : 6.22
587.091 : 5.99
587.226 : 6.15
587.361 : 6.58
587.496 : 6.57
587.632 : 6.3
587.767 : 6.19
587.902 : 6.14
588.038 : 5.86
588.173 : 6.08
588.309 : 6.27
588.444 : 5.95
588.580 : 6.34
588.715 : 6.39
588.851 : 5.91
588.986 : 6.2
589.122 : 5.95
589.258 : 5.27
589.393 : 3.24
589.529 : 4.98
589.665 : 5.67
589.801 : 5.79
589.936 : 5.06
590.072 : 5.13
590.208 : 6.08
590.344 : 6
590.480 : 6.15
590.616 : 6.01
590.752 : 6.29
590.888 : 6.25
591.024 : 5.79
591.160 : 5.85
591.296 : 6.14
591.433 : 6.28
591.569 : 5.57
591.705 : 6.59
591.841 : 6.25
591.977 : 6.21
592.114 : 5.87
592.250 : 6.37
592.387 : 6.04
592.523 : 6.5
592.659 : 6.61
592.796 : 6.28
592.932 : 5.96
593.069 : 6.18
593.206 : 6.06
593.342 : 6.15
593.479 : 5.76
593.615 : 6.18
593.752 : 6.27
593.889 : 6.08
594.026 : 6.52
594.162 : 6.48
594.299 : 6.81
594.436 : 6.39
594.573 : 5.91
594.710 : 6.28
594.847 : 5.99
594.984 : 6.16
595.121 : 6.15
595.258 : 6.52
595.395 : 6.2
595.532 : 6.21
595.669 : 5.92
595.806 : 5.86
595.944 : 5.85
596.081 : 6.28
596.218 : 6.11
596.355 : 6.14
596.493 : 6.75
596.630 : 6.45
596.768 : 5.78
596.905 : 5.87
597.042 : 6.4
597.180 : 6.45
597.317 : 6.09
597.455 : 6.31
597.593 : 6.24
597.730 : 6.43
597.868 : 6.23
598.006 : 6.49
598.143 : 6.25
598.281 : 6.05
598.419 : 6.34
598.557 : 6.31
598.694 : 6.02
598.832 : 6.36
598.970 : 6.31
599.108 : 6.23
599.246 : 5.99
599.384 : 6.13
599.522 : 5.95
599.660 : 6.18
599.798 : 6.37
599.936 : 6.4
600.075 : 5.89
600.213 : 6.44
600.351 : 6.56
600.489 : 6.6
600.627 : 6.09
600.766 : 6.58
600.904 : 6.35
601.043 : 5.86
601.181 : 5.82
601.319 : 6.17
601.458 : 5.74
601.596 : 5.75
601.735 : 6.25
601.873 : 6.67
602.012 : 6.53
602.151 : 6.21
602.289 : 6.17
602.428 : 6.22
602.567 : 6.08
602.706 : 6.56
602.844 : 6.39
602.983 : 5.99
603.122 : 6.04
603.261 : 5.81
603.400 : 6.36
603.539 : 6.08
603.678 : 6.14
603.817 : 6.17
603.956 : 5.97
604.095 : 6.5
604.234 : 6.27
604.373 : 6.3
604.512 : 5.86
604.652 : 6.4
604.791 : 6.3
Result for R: 6.21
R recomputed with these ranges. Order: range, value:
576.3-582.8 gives 6.2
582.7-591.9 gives 6.07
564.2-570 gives 6.32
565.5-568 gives 6.26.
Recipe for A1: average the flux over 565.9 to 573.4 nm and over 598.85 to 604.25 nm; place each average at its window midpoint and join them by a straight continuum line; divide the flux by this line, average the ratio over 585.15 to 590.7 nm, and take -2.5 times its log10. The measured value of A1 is 0.04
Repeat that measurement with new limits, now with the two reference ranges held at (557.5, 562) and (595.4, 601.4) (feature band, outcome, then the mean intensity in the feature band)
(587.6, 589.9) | 0.07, 5.78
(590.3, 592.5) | 0.01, 6.11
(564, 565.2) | -0.11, 6.67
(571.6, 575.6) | -0.03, 6.26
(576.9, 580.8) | -0.02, 6.25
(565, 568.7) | -0.04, 6.28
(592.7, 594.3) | 0.00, 6.21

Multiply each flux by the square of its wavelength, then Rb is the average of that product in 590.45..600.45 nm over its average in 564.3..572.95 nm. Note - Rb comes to 1.1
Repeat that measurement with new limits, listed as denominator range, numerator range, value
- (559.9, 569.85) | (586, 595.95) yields 1.06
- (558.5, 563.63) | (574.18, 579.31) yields 1.11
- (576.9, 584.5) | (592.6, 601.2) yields 1.05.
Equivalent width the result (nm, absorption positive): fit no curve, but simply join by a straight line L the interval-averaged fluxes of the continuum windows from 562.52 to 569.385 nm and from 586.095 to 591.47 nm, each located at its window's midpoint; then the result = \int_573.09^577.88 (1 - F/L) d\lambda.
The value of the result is -0.14 nm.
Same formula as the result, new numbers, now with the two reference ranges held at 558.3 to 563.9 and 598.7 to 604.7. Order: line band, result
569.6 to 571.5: -0.043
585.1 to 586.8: 0.004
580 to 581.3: 0.016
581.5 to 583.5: -0.051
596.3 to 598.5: -0.030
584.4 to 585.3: 0.007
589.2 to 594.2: 0.179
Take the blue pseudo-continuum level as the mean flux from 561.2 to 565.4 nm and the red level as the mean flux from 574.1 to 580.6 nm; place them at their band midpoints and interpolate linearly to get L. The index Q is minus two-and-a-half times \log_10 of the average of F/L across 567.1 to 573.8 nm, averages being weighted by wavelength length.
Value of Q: 0.02 mag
